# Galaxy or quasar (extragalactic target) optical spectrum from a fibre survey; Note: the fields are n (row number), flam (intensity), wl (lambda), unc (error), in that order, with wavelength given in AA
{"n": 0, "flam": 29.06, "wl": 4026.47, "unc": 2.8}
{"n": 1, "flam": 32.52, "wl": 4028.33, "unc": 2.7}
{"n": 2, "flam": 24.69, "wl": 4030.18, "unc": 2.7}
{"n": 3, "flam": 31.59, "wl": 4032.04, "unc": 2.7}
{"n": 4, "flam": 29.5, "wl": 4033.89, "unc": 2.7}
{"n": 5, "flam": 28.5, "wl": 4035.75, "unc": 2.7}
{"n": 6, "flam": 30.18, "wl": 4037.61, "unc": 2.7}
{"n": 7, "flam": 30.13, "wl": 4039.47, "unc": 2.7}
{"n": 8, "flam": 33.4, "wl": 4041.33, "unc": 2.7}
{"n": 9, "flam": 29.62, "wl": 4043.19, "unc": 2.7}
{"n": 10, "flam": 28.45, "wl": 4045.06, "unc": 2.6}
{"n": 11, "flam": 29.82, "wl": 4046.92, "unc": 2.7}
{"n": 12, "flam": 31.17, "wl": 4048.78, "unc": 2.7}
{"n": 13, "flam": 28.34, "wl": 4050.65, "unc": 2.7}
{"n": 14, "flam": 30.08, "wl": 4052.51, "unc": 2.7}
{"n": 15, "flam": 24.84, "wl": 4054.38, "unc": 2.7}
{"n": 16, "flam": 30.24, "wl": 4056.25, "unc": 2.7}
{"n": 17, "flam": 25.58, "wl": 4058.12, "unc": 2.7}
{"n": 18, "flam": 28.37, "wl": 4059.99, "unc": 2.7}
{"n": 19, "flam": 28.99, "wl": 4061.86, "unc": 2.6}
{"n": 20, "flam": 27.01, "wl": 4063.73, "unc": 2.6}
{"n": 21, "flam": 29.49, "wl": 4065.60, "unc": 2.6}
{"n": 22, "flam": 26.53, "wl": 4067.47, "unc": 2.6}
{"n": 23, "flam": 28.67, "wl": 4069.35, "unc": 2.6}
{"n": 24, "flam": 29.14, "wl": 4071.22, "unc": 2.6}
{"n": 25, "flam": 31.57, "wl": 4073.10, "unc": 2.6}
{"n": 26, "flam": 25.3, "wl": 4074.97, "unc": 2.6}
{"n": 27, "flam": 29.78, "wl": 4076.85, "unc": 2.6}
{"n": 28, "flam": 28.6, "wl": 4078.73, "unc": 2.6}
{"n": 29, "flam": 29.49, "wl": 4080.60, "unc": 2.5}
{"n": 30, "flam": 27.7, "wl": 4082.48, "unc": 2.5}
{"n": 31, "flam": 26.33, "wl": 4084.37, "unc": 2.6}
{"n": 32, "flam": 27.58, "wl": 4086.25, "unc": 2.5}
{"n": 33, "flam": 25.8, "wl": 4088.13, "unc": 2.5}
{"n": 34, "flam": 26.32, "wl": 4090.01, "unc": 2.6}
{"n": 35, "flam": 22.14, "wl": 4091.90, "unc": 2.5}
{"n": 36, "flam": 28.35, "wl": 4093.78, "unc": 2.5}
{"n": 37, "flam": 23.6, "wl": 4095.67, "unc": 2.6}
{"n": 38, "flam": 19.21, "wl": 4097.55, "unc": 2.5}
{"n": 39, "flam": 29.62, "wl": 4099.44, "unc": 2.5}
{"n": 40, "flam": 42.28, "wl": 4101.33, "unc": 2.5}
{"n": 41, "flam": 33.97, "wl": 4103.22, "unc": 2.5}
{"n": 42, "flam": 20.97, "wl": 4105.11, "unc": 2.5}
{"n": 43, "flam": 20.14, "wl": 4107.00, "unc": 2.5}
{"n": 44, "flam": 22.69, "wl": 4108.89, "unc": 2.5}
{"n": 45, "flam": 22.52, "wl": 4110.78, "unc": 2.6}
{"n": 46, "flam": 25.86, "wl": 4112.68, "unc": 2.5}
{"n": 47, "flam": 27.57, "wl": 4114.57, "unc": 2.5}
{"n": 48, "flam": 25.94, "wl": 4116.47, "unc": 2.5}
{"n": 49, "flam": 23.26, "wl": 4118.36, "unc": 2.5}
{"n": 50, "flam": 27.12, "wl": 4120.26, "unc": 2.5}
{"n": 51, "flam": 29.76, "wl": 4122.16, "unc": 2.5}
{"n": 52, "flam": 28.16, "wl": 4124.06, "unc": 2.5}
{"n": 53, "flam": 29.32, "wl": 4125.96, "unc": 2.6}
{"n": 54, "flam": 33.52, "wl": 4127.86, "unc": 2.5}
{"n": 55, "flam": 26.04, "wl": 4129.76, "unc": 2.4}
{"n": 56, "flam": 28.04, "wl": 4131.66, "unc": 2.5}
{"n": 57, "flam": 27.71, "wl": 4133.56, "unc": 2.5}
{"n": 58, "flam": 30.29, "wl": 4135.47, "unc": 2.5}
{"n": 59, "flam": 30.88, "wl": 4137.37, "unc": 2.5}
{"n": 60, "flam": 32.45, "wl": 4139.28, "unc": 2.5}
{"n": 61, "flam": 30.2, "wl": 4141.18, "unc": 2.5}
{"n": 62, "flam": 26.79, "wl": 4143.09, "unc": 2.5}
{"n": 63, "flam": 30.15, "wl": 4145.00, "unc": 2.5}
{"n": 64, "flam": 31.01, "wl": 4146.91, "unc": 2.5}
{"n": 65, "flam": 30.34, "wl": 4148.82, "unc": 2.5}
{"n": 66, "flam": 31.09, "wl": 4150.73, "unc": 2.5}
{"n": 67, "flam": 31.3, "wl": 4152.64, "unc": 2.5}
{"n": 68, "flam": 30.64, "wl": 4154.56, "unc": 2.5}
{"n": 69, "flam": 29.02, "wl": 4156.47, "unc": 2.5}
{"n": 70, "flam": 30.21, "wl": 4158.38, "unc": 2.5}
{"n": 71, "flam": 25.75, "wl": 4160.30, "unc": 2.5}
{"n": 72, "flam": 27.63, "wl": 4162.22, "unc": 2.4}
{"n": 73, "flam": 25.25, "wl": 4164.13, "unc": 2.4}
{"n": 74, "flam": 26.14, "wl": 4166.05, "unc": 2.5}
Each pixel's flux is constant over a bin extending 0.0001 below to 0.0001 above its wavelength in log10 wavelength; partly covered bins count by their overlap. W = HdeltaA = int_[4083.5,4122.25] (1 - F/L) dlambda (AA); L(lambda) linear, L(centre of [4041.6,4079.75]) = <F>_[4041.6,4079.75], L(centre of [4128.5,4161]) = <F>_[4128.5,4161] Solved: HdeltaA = 4.0 AA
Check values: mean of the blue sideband 28.7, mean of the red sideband 29.6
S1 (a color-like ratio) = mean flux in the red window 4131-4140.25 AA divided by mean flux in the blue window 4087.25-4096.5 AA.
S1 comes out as 1.2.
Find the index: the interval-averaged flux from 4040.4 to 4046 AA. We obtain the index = 30.5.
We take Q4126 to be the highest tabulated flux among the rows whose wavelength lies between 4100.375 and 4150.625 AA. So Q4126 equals 42.28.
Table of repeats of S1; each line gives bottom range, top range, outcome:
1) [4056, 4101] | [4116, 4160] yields 1.07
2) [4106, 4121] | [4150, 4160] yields 1.24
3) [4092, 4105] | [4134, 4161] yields 1.05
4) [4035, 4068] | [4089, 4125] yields 0.91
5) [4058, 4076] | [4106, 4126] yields 0.90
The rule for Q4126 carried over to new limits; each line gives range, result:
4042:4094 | 31.57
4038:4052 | 33.4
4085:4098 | 28.35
